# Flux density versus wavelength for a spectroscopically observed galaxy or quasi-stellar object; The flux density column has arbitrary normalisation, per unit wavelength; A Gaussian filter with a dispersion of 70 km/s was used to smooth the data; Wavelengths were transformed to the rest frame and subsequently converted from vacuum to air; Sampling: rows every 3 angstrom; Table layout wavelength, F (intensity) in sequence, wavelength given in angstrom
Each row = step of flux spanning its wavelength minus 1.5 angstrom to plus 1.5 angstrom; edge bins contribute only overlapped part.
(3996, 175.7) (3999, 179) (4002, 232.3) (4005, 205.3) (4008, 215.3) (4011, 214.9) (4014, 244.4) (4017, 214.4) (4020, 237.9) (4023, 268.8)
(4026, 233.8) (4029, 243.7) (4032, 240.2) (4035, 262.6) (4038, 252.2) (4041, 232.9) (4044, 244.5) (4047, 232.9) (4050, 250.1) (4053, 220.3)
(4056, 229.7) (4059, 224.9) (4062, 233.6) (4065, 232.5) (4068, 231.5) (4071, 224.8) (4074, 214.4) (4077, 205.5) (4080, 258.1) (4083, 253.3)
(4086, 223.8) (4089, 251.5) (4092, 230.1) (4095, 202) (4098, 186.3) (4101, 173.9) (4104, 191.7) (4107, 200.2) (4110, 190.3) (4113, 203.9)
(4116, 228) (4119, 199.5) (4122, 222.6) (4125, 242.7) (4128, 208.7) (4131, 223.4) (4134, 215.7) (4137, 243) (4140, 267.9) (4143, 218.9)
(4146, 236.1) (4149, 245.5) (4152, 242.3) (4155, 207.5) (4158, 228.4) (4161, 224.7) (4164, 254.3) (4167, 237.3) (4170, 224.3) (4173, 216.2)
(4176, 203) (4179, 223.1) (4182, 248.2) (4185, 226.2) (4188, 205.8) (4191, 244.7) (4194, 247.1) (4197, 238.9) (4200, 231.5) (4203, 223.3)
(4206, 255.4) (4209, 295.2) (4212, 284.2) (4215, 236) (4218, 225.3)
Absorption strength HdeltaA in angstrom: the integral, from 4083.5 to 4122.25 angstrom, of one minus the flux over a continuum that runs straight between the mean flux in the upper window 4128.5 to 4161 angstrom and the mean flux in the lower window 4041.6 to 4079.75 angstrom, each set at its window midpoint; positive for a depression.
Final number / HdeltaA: 3.7 angstrom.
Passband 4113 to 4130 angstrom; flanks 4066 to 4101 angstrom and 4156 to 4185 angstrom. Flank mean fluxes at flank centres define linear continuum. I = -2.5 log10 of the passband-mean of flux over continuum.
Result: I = 0.032 mag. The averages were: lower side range 223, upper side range 228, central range 219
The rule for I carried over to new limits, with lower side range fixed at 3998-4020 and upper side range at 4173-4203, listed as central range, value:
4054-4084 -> -0.04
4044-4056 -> -0.07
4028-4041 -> -0.13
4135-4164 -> -0.04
